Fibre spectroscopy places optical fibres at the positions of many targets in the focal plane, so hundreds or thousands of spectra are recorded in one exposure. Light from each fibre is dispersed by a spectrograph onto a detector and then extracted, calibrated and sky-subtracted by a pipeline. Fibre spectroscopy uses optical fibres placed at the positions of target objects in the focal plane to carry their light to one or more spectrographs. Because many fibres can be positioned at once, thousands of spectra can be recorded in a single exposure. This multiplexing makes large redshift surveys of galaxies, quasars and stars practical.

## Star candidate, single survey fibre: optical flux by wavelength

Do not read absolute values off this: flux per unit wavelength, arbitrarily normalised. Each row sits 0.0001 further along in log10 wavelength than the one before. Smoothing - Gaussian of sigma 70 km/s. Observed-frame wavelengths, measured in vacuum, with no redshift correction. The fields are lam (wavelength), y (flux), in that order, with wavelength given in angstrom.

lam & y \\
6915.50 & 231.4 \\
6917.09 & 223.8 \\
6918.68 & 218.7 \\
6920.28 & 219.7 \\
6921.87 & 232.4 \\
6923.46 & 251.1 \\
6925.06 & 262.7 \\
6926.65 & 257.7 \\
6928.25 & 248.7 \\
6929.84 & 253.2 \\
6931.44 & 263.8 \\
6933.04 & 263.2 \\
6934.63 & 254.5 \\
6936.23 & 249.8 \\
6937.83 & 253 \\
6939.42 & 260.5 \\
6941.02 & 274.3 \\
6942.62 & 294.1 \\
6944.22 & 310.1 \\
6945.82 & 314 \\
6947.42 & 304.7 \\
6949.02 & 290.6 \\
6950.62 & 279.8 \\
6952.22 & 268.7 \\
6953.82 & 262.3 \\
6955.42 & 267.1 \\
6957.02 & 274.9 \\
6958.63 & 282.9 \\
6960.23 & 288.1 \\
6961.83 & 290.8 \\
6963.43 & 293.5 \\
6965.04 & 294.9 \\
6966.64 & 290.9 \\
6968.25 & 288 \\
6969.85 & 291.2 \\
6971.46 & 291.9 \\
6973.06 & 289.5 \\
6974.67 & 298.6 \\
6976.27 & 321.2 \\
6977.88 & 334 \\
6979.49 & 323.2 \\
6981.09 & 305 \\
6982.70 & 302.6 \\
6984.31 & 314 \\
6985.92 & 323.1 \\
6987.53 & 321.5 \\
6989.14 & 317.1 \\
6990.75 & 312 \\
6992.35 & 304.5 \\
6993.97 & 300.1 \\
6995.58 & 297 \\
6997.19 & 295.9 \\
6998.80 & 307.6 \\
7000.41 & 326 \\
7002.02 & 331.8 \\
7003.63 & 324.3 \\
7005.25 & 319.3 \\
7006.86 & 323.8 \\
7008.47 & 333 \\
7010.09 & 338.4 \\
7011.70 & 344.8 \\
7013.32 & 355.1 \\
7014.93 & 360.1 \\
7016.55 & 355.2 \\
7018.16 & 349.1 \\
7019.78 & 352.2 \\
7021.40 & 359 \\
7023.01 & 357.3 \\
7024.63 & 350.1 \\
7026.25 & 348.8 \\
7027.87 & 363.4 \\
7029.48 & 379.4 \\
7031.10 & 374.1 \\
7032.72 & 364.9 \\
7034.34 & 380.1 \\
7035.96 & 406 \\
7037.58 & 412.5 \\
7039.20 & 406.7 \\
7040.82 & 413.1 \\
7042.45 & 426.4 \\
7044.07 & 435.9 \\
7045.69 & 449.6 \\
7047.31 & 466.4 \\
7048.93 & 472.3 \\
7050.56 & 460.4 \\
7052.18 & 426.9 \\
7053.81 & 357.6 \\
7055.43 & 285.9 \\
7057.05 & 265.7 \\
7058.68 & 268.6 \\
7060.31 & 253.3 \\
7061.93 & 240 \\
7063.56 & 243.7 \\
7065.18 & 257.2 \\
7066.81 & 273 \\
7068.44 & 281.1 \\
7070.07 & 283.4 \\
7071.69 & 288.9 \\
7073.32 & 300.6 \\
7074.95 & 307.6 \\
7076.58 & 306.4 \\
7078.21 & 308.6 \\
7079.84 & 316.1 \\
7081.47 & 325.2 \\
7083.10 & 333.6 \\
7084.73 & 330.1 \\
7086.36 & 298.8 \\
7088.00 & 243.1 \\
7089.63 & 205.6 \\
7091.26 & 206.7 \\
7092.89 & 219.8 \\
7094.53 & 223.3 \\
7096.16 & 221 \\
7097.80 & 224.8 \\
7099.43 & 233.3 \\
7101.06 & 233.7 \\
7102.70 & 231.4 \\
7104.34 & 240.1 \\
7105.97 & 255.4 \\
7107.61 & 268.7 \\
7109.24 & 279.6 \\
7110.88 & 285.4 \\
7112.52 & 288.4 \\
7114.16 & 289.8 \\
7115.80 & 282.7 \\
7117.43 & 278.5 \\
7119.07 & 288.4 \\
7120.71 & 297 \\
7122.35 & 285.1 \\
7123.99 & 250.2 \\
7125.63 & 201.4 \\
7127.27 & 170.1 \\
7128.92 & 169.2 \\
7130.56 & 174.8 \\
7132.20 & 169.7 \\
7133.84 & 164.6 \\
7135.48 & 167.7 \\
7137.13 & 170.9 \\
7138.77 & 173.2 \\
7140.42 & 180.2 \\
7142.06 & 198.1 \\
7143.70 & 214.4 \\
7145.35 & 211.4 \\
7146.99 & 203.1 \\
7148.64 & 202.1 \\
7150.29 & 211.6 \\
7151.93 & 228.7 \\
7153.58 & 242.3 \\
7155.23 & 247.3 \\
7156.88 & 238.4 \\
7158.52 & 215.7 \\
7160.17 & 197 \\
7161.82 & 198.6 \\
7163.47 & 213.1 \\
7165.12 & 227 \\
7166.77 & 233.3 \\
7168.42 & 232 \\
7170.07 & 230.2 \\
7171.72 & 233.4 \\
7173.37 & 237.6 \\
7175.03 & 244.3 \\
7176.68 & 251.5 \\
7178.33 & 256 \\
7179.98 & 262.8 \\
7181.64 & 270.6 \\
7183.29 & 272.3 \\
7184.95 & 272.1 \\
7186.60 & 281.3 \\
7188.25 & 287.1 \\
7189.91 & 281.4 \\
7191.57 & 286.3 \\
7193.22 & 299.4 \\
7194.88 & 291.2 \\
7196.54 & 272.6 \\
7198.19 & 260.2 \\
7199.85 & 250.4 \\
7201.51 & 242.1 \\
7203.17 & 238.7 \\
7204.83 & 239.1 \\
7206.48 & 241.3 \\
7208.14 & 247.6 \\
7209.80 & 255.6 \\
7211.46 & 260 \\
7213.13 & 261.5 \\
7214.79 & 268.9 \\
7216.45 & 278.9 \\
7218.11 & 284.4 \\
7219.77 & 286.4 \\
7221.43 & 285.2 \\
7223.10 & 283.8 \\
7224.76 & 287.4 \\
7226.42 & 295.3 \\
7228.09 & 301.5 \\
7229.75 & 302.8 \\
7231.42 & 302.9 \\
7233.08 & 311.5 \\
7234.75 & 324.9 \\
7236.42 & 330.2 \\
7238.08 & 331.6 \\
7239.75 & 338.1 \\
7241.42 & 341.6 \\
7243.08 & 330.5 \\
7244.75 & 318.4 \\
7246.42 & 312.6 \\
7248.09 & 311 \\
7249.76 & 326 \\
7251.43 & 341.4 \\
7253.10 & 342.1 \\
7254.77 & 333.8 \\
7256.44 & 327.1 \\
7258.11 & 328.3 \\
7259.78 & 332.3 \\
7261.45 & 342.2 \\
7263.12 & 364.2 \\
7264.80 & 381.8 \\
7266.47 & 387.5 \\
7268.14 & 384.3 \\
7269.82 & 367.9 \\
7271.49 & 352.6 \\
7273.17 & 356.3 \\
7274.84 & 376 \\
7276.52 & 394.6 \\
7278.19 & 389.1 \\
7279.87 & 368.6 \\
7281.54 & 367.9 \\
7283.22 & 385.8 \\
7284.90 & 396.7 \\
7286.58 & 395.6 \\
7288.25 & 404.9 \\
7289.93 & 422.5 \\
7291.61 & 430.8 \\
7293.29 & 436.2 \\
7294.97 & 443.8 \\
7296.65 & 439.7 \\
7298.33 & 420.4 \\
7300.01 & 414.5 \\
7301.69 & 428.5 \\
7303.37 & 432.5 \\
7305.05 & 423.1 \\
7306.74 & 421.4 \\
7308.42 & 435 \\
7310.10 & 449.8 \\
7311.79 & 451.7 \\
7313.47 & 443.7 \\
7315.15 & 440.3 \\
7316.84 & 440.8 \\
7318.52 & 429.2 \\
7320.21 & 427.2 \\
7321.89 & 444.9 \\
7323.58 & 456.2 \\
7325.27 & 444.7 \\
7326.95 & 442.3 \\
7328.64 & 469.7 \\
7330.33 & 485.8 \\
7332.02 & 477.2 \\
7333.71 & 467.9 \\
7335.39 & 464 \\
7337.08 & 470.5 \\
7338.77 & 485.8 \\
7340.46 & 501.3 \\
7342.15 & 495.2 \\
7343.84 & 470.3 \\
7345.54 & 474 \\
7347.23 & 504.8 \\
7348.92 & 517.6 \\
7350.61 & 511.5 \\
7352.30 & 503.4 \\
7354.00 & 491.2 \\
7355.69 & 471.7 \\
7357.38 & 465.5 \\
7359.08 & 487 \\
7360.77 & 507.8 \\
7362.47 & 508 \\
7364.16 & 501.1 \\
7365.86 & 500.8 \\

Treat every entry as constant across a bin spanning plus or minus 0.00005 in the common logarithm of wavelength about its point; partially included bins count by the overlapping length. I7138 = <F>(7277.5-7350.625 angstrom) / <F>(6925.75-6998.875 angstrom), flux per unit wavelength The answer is 1.53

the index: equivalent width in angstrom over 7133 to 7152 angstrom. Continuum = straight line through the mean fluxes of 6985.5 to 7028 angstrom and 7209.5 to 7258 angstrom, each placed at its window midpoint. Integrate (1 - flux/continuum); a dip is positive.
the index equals 7.5 angstrom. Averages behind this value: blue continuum 332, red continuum 307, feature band 192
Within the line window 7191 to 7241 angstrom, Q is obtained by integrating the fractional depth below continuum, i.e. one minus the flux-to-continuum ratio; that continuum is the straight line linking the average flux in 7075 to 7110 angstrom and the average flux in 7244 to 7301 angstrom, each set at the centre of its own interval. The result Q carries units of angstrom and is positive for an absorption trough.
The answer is 8.4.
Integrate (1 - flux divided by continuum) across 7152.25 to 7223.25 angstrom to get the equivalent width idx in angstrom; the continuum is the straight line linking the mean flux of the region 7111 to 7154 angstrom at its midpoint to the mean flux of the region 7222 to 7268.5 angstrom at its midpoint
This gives 4.87 angstrom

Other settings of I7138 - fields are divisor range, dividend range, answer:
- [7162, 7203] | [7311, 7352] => 1.82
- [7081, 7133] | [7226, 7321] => 1.51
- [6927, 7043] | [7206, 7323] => 1.14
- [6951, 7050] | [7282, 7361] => 1.34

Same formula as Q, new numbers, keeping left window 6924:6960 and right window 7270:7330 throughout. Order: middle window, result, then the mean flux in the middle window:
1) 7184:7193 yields 2.19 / 283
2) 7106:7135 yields 8.57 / 243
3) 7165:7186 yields 6.81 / 249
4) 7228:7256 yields 5.05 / 324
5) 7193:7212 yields 6.13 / 257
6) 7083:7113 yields 7.57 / 252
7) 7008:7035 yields -4.59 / 357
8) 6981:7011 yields -2.18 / 316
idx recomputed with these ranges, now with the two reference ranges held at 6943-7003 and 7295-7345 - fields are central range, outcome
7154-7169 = 6.25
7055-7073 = 3.81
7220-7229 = 2.62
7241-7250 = 2.07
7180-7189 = 2.68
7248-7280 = 5.29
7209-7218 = 3.07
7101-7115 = 3.65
